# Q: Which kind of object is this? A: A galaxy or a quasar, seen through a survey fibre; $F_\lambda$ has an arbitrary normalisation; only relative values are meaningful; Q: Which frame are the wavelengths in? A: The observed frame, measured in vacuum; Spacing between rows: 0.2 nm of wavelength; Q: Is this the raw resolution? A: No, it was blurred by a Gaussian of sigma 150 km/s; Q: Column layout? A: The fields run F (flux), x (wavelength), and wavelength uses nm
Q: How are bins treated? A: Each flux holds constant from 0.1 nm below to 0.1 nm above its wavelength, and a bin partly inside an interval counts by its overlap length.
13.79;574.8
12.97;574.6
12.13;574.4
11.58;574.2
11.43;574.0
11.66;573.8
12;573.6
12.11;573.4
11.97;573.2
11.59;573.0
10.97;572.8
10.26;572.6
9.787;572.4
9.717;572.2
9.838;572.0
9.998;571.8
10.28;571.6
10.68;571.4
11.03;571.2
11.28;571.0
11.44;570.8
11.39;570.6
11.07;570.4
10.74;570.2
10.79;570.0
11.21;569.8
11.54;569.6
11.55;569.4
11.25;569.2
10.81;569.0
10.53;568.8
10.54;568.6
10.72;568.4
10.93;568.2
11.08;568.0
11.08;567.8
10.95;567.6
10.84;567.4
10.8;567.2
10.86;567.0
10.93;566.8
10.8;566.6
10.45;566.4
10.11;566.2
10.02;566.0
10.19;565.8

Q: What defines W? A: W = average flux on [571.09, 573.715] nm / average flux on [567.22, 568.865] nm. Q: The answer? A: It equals 1.00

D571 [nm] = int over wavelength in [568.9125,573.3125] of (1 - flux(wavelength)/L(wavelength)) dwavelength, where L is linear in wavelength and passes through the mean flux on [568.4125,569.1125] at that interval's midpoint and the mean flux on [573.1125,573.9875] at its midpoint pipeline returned 0.14 nm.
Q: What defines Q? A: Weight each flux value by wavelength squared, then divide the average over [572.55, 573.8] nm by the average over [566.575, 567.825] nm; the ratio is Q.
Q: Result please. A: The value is 1.08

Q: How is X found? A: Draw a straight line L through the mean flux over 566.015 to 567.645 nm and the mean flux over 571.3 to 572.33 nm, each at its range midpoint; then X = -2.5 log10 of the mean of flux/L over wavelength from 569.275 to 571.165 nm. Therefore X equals -0.09 mag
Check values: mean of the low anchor 10.7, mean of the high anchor 10.1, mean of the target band 11.2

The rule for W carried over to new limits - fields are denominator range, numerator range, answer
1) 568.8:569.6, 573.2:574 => 1.06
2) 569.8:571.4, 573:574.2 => 1.06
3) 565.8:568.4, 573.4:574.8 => 1.13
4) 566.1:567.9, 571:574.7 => 1.03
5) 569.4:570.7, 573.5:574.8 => 1.08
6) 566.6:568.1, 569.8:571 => 1.02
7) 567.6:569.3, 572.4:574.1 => 1.05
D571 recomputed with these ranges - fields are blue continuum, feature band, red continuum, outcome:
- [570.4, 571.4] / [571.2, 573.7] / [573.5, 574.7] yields 0.17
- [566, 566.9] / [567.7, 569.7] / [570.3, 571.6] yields -0.04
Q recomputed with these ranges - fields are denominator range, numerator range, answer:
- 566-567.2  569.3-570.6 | 1.07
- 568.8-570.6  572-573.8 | 1.00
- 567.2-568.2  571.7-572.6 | 0.92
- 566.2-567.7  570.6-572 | 1.02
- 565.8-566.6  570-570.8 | 1.09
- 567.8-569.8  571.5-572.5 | 0.91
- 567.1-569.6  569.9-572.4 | 0.98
